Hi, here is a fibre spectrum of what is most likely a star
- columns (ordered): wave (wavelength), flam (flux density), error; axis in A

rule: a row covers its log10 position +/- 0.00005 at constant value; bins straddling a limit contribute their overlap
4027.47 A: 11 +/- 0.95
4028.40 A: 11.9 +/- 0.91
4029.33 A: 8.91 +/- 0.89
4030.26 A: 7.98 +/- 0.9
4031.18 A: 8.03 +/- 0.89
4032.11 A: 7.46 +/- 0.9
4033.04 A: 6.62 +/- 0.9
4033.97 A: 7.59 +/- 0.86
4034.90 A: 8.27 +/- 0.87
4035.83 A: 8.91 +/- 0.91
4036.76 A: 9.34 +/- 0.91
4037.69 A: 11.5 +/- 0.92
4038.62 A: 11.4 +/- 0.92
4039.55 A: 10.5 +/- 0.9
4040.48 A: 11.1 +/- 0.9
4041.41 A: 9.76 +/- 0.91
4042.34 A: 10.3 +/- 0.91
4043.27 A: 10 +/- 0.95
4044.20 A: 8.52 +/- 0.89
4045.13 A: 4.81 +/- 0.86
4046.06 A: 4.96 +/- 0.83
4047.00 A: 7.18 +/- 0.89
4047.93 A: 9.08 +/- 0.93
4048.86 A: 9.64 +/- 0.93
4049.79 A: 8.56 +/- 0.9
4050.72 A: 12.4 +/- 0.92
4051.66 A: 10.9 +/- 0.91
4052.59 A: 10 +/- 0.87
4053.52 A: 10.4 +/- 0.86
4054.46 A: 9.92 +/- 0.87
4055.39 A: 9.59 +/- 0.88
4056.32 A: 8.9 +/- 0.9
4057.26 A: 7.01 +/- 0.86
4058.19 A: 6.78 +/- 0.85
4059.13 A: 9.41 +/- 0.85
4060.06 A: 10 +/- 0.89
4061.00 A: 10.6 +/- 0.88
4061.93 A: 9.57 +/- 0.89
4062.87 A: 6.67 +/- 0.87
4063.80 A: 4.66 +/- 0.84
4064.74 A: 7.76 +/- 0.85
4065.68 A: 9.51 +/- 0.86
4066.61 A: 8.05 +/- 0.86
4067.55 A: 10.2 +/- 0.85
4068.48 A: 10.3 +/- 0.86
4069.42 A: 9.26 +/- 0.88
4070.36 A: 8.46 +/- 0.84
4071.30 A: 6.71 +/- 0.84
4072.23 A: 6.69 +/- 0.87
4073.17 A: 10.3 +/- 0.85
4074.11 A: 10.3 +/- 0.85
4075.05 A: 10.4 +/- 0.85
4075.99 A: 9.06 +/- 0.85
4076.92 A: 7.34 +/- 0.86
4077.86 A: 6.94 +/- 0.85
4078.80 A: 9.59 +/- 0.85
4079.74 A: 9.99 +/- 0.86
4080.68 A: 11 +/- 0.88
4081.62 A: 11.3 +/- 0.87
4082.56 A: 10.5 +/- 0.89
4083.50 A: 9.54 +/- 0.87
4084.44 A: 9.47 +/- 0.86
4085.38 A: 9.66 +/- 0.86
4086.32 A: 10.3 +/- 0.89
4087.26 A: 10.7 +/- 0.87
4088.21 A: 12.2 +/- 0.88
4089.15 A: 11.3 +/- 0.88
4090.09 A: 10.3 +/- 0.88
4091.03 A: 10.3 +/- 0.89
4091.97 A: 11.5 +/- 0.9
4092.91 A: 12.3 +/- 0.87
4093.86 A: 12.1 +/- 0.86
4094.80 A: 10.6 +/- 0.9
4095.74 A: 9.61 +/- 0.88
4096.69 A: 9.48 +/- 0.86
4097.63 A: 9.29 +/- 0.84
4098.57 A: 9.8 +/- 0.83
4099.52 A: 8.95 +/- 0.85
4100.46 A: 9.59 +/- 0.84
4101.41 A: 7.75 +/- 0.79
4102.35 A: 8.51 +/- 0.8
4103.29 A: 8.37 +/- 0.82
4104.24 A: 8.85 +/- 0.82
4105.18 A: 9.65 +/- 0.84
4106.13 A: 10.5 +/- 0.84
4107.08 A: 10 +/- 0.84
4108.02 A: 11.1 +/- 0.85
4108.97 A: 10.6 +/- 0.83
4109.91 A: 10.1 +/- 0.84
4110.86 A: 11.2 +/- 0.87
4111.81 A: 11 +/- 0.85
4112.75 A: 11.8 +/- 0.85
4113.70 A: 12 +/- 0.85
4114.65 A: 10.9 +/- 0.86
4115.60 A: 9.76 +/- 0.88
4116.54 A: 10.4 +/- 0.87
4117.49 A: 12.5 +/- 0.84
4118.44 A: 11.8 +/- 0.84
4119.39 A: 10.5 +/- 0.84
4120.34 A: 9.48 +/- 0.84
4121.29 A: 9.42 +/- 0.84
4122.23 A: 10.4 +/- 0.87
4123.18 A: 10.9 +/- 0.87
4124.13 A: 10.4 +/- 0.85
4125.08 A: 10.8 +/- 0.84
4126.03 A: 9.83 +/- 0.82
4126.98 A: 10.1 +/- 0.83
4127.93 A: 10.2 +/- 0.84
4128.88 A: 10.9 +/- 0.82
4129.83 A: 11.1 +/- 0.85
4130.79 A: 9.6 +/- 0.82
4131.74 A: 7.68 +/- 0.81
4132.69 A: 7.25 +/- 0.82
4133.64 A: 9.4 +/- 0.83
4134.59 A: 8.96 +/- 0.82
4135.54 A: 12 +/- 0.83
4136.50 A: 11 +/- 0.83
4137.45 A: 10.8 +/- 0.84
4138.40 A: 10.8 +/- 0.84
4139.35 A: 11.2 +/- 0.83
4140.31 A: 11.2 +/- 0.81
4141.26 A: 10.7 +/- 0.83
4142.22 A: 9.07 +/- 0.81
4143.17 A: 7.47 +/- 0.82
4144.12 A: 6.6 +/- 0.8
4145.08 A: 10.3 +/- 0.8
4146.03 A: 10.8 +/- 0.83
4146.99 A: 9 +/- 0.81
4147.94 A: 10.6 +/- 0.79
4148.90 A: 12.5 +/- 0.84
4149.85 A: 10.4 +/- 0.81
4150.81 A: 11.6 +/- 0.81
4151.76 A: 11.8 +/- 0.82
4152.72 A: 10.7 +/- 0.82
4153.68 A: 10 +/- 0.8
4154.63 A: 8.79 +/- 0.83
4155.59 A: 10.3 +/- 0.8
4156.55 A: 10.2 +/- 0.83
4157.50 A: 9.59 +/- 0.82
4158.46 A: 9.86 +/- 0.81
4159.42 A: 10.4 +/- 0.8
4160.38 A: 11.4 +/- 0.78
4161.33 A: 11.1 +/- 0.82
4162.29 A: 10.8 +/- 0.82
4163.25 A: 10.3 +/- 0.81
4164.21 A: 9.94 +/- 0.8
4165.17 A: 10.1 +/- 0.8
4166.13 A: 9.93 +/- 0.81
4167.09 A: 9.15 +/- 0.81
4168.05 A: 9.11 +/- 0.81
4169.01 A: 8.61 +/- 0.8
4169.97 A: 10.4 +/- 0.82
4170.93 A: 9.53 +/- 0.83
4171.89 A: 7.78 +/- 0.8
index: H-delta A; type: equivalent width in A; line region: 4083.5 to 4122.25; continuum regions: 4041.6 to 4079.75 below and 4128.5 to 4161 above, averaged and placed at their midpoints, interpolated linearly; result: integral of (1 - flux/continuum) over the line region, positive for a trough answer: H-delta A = -3.6 A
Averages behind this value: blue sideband 8.79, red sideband 10.1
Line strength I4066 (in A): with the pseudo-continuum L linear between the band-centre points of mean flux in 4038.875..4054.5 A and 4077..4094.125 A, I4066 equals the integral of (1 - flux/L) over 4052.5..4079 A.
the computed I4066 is 2.9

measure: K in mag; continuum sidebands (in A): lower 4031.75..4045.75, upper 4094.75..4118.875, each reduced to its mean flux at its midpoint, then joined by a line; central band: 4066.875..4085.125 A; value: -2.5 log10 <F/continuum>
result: 0.04 mag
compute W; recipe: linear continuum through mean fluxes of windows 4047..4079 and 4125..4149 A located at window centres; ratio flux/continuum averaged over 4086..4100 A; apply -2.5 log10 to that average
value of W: -0.135 mag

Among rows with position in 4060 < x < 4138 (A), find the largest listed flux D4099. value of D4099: 12.5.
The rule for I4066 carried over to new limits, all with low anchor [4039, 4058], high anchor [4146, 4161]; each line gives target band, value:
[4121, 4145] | 0.7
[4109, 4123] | -1.1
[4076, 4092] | -0.7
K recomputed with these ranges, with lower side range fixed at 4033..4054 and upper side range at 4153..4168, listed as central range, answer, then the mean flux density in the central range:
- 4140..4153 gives -0.02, 10.2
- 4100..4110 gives 0.02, 9.53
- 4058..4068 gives 0.11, 8.51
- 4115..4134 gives -0.03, 10.1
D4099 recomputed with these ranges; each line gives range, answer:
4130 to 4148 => 12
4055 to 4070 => 10.6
